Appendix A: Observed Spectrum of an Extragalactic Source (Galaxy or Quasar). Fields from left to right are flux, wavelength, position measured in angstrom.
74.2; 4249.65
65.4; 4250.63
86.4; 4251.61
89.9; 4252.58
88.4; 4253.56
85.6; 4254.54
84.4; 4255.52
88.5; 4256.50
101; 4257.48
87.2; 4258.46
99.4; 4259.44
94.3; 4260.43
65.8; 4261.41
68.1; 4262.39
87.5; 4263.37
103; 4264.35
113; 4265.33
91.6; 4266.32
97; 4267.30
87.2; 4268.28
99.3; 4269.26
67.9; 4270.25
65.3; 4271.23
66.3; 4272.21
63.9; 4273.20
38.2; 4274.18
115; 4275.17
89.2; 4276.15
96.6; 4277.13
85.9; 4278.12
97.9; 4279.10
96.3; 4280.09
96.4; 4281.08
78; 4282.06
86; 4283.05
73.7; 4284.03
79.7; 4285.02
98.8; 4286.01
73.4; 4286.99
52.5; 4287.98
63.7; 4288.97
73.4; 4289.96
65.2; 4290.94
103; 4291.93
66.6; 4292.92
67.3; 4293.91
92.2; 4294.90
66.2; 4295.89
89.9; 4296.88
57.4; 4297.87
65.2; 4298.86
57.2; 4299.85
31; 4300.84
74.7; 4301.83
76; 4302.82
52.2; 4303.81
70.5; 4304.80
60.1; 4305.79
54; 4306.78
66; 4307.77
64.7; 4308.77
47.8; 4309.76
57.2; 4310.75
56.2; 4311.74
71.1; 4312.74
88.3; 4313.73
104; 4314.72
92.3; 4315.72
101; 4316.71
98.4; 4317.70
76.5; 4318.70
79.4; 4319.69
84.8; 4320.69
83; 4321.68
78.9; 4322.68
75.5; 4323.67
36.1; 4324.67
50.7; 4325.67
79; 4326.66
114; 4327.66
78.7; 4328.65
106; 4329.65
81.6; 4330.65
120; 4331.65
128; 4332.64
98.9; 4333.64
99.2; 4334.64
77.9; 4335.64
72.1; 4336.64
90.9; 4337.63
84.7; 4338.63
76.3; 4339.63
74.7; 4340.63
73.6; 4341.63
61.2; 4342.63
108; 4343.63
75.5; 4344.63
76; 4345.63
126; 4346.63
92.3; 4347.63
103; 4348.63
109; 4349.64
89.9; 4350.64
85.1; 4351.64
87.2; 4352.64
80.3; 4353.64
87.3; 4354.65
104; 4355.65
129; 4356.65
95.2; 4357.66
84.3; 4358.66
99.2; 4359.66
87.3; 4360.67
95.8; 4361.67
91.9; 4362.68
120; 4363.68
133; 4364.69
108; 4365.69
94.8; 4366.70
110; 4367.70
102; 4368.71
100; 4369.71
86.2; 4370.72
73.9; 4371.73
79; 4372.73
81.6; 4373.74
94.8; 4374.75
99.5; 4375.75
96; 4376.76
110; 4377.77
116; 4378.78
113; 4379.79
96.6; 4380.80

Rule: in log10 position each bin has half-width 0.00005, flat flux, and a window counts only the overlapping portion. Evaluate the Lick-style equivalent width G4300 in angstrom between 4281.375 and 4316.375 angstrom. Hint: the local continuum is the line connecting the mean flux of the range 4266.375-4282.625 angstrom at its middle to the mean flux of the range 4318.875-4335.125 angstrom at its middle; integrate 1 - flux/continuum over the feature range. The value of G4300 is 5.9 angstrom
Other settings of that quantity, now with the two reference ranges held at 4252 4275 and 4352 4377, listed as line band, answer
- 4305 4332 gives 4.0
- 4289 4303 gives 2.9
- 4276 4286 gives -0.2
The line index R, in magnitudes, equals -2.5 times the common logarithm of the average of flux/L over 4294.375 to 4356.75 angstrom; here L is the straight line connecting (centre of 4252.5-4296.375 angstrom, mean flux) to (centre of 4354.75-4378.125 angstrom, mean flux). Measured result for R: 0.14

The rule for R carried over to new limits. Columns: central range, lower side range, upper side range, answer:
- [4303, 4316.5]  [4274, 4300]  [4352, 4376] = 0.223 mag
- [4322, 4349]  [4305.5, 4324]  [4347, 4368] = 0.010 mag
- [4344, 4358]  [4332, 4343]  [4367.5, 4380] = -0.069 mag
